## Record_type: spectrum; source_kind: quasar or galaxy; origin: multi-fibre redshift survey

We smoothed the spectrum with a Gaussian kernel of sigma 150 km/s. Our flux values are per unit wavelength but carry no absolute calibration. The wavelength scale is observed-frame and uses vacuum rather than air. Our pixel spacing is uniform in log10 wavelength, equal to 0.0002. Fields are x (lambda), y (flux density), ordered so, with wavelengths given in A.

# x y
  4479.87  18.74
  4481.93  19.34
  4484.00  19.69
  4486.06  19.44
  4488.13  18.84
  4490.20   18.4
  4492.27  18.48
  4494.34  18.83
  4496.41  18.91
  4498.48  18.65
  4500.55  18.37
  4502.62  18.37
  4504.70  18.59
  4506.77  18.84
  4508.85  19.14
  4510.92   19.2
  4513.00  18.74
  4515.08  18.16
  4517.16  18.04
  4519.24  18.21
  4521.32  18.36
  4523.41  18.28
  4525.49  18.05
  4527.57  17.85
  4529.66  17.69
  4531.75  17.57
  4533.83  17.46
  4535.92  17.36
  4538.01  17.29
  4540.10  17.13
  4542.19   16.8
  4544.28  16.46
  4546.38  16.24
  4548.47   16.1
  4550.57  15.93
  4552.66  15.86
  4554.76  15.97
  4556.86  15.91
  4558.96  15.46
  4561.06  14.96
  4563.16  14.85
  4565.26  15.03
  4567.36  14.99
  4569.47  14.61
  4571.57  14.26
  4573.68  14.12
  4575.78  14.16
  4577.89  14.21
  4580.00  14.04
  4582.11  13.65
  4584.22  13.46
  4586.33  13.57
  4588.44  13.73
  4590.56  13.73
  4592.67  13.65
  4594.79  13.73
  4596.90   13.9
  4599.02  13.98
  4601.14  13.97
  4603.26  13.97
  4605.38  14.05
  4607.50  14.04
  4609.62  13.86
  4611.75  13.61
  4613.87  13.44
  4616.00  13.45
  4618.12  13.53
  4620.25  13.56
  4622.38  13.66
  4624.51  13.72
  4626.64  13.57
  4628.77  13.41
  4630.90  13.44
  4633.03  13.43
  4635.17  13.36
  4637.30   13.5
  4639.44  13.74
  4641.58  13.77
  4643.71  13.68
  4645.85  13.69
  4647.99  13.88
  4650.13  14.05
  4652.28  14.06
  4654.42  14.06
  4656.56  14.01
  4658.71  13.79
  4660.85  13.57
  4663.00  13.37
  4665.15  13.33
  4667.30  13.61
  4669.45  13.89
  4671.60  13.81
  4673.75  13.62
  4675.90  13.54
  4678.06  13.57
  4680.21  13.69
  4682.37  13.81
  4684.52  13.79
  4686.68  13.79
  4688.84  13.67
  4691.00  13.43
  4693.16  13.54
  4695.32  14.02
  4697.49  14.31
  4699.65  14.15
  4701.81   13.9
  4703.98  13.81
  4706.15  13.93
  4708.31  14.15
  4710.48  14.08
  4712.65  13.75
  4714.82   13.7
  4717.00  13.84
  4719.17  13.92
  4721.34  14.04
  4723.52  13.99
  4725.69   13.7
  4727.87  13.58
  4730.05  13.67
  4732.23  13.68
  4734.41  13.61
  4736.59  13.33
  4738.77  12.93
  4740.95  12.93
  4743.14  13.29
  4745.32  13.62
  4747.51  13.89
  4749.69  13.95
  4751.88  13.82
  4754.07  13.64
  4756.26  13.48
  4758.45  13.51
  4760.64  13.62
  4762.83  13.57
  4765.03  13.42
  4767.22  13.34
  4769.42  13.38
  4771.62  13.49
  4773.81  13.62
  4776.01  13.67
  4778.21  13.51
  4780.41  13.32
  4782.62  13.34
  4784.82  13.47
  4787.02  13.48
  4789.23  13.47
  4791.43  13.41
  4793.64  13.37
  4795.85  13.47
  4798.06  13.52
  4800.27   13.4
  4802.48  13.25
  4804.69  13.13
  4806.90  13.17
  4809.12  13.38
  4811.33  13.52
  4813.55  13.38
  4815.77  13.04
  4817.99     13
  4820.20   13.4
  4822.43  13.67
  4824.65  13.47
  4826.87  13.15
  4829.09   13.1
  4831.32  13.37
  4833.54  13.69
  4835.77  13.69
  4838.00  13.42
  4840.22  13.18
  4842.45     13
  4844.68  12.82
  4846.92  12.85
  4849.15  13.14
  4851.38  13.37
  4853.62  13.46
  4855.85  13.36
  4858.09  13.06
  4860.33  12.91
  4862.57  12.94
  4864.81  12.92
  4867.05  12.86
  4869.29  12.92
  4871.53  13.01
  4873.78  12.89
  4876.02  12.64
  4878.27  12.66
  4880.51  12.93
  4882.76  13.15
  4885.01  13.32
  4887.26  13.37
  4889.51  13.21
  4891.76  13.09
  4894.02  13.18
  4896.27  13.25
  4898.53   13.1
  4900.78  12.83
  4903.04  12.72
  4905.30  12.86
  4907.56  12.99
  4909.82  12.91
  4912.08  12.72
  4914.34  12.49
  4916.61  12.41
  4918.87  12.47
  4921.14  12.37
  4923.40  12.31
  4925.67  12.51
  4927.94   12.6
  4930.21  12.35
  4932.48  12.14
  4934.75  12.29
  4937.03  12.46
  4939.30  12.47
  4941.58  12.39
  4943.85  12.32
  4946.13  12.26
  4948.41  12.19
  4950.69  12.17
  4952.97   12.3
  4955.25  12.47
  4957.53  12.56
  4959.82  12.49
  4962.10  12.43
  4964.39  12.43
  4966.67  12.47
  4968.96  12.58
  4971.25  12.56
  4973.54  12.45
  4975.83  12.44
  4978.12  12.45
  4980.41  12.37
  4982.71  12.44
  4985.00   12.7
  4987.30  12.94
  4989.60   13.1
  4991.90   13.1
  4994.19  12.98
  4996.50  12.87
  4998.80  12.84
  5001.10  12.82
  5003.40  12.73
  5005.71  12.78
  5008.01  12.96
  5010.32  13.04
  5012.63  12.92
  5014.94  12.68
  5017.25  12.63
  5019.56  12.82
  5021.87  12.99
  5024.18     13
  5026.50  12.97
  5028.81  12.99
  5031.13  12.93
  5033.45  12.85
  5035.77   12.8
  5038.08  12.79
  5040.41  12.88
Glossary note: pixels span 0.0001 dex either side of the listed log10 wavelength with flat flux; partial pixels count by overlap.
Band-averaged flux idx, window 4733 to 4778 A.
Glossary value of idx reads 13.5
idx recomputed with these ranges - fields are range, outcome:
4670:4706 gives 13.8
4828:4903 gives 13.1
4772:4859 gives 13.3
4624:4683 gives 13.7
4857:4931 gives 12.8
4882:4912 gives 13.1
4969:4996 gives 12.7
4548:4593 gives 14.6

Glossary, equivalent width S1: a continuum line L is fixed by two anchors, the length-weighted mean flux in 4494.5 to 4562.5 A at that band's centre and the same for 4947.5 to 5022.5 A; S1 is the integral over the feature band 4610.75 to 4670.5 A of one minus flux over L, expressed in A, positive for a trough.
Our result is 9.7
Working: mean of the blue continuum 17.5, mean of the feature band 13.6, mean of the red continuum 12.7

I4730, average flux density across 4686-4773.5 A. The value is 13.7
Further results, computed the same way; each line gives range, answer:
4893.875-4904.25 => 13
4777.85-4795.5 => 13.4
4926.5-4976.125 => 12.4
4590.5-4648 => 13.7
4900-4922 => 12.7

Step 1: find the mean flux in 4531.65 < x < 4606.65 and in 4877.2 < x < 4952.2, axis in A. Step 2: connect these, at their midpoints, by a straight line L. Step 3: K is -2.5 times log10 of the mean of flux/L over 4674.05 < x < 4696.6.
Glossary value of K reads 0.043 mag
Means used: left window 15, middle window 13.7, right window 12.7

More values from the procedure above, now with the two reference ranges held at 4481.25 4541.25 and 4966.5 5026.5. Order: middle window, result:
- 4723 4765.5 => 0.16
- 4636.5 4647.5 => 0.23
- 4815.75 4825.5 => 0.11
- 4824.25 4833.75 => 0.11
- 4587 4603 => 0.25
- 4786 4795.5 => 0.13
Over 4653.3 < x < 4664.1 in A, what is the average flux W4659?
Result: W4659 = 13.8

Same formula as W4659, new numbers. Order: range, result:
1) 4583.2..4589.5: 13.6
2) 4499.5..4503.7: 18.4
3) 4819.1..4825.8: 13.5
